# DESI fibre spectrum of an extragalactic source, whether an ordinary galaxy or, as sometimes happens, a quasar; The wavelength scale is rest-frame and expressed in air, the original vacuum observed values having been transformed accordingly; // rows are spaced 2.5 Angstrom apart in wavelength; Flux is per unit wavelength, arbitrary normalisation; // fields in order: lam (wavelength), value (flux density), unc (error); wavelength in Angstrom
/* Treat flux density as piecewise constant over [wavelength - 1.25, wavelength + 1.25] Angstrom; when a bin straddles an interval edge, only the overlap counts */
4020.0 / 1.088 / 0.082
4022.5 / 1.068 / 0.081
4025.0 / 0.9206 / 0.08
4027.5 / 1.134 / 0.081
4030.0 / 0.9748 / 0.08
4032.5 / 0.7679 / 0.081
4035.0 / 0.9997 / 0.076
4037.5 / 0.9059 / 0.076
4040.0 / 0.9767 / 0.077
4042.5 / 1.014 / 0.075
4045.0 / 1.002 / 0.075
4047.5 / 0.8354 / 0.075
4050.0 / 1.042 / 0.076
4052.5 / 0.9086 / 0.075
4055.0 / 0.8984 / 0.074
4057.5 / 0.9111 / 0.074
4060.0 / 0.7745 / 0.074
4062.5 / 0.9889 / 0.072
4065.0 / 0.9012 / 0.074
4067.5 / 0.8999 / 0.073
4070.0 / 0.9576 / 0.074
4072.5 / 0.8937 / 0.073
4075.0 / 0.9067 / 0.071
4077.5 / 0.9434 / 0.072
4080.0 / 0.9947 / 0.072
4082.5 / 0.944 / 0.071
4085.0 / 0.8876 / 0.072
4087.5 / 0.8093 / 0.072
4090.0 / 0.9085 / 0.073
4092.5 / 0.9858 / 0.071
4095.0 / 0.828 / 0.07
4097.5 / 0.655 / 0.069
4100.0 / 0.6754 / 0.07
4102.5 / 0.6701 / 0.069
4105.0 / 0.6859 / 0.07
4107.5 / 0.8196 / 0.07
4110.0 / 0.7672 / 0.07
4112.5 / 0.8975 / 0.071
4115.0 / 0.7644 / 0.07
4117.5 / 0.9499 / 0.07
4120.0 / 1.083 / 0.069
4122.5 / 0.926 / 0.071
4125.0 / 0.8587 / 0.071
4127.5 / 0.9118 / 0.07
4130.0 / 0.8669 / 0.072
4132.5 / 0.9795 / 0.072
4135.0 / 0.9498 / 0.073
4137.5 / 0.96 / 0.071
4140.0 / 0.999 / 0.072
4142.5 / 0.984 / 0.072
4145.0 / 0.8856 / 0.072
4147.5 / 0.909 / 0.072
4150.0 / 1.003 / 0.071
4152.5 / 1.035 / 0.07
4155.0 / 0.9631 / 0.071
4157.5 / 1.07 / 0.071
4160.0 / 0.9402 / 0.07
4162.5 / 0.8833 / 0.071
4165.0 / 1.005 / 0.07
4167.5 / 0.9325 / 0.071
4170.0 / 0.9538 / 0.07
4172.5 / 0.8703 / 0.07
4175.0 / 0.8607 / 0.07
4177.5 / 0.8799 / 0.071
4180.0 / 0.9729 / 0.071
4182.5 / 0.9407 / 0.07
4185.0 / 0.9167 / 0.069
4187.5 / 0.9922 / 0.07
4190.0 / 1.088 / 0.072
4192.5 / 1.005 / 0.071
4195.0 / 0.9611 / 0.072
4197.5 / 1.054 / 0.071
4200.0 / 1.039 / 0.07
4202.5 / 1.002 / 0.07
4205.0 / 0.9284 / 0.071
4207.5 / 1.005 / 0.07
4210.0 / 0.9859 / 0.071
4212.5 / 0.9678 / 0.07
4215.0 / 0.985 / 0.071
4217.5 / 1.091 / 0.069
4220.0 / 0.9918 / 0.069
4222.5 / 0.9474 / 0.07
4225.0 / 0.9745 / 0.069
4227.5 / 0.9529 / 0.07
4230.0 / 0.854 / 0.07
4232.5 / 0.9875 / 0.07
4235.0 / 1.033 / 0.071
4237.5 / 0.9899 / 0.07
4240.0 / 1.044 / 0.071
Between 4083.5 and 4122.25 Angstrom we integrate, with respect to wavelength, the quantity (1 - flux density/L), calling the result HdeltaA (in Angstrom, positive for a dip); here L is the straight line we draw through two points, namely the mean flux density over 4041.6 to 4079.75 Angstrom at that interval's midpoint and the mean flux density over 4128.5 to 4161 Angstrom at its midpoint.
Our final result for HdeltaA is 4.8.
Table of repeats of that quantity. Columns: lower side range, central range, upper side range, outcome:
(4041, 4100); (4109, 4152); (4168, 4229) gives 0.46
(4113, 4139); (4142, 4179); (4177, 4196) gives 0.30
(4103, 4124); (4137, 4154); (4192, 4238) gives -1.36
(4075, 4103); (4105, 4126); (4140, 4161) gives 0.80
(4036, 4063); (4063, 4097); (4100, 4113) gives -2.99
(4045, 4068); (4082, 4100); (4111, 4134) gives 1.37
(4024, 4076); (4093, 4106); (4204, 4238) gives 3.12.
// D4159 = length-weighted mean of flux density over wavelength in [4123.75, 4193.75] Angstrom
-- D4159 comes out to 0.951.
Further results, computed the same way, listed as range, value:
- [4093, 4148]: 0.866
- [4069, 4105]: 0.855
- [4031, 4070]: 0.923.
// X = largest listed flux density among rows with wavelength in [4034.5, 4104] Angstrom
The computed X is 1.042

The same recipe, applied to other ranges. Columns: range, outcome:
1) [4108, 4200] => 1.088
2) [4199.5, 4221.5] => 1.091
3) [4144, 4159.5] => 1.07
